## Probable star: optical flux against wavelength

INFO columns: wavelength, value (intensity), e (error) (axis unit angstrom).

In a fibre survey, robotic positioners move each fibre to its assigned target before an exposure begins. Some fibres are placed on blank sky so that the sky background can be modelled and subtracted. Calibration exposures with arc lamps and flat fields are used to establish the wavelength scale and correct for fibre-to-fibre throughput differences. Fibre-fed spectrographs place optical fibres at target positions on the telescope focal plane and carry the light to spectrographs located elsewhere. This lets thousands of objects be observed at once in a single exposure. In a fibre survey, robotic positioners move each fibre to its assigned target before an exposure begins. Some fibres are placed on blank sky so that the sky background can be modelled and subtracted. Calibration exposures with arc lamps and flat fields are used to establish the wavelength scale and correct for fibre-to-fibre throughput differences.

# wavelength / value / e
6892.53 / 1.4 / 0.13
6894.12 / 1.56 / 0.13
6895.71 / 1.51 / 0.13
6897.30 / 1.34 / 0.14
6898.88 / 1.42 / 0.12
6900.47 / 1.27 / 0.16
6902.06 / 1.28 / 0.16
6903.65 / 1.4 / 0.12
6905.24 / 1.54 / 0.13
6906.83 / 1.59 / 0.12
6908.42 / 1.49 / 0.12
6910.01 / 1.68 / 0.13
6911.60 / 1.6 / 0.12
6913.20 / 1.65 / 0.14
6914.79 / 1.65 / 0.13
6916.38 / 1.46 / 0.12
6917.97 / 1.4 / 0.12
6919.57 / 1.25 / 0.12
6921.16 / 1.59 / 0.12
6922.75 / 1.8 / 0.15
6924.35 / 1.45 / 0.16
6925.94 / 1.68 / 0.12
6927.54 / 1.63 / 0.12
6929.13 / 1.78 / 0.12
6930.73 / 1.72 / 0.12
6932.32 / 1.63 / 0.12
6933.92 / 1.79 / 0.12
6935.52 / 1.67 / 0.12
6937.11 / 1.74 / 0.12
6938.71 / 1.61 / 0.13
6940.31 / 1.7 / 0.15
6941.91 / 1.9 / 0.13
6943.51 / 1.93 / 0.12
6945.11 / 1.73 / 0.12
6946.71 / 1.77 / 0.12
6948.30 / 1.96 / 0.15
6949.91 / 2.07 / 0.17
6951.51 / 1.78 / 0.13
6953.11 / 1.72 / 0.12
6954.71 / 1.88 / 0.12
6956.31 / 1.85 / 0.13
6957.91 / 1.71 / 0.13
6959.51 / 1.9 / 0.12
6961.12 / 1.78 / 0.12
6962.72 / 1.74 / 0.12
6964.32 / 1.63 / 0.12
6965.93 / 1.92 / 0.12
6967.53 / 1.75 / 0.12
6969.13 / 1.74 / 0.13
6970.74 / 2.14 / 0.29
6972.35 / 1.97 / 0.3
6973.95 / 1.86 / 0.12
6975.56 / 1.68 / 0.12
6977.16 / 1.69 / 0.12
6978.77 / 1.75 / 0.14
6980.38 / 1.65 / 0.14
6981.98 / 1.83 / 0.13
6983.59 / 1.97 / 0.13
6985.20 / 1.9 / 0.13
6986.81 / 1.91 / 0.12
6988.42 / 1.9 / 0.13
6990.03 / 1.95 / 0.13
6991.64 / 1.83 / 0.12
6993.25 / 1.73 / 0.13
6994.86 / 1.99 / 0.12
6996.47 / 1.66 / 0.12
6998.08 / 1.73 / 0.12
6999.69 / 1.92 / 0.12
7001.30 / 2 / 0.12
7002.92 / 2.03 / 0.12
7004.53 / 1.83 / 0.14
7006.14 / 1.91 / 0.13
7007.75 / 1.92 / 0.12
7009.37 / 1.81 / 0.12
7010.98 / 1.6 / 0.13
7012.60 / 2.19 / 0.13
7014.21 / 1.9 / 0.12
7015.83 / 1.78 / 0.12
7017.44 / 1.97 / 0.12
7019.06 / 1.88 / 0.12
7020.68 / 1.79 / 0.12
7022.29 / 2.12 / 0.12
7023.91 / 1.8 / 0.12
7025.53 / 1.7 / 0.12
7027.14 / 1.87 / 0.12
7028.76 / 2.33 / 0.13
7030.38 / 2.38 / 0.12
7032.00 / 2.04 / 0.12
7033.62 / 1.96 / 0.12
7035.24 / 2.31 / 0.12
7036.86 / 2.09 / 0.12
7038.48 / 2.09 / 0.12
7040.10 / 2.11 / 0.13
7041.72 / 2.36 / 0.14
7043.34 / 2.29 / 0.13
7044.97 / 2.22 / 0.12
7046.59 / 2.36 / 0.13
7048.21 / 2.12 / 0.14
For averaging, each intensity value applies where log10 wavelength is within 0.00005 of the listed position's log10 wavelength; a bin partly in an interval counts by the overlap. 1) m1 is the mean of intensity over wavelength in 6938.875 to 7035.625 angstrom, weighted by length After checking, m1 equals 1.87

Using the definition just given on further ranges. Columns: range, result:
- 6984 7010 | 1.88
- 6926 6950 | 1.76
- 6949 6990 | 1.83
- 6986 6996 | 1.88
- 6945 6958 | 1.84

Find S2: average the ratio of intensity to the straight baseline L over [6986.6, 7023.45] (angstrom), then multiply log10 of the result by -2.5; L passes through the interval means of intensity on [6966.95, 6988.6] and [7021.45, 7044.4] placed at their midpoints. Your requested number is 0.048 mag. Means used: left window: 1.84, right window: 2.1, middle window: 1.88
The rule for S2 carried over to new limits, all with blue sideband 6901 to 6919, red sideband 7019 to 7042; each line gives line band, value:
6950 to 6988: -0.03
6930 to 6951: -0.08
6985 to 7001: 0.02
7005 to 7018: 0.05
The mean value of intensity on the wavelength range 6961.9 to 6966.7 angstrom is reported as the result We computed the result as 1.76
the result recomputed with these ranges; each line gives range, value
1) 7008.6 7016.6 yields 1.86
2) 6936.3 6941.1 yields 1.68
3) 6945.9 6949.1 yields 1.87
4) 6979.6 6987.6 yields 1.85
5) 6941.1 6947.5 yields 1.83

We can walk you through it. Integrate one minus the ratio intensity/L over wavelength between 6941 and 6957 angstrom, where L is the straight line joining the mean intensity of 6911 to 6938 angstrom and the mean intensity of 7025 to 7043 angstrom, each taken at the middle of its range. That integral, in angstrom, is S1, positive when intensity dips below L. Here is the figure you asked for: -1.18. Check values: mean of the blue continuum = 1.62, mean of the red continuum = 2.12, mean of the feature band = 1.86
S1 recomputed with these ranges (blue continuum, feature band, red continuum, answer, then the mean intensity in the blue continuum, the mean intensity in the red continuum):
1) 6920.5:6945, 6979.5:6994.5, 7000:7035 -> 0.1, 1.71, 1.95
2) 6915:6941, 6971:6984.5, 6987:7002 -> -0.1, 1.62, 1.86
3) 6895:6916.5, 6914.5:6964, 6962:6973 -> -1.1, 1.49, 1.84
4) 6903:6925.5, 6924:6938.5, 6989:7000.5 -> -0.7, 1.54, 1.83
